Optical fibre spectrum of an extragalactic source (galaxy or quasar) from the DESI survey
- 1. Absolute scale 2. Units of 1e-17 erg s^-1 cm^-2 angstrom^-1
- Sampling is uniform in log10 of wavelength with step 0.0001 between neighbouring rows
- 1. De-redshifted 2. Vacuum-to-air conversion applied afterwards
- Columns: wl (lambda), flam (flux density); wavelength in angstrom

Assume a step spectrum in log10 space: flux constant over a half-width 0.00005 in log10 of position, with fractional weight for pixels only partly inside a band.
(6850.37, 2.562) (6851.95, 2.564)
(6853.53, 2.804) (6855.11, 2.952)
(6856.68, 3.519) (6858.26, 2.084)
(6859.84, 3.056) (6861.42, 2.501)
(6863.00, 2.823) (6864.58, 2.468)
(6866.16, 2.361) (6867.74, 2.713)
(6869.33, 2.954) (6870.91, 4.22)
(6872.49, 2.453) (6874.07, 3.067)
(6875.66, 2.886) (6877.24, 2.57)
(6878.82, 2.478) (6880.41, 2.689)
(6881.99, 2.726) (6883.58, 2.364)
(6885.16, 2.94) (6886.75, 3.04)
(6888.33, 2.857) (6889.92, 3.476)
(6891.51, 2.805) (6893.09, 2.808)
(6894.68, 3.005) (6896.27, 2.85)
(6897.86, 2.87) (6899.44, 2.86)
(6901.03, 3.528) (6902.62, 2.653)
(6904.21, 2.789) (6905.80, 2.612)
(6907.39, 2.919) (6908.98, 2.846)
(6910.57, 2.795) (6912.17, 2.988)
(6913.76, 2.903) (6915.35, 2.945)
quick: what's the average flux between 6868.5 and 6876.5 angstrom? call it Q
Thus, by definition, 3.11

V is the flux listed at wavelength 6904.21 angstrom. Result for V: 2.789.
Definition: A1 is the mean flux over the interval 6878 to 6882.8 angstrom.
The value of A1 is 2.63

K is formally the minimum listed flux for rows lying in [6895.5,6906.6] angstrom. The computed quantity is 2.612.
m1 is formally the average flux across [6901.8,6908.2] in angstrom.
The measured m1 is 2.75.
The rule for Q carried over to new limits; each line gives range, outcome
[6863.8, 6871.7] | 2.94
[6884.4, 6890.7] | 3.08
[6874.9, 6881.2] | 2.66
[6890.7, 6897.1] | 2.87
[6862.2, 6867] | 2.55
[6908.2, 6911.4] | 2.82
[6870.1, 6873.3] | 3.34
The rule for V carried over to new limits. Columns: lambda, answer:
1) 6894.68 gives 3.005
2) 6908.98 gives 2.846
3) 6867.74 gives 2.713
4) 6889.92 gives 3.476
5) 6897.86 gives 2.87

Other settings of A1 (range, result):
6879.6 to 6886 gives 2.68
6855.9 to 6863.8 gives 2.79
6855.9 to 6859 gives 2.81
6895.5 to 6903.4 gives 2.95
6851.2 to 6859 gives 2.79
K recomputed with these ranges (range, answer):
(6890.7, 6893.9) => 2.805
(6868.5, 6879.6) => 2.453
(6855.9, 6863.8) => 2.084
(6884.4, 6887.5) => 2.94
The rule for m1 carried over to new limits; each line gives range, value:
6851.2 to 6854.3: 2.68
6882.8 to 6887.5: 2.78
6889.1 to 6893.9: 3.03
